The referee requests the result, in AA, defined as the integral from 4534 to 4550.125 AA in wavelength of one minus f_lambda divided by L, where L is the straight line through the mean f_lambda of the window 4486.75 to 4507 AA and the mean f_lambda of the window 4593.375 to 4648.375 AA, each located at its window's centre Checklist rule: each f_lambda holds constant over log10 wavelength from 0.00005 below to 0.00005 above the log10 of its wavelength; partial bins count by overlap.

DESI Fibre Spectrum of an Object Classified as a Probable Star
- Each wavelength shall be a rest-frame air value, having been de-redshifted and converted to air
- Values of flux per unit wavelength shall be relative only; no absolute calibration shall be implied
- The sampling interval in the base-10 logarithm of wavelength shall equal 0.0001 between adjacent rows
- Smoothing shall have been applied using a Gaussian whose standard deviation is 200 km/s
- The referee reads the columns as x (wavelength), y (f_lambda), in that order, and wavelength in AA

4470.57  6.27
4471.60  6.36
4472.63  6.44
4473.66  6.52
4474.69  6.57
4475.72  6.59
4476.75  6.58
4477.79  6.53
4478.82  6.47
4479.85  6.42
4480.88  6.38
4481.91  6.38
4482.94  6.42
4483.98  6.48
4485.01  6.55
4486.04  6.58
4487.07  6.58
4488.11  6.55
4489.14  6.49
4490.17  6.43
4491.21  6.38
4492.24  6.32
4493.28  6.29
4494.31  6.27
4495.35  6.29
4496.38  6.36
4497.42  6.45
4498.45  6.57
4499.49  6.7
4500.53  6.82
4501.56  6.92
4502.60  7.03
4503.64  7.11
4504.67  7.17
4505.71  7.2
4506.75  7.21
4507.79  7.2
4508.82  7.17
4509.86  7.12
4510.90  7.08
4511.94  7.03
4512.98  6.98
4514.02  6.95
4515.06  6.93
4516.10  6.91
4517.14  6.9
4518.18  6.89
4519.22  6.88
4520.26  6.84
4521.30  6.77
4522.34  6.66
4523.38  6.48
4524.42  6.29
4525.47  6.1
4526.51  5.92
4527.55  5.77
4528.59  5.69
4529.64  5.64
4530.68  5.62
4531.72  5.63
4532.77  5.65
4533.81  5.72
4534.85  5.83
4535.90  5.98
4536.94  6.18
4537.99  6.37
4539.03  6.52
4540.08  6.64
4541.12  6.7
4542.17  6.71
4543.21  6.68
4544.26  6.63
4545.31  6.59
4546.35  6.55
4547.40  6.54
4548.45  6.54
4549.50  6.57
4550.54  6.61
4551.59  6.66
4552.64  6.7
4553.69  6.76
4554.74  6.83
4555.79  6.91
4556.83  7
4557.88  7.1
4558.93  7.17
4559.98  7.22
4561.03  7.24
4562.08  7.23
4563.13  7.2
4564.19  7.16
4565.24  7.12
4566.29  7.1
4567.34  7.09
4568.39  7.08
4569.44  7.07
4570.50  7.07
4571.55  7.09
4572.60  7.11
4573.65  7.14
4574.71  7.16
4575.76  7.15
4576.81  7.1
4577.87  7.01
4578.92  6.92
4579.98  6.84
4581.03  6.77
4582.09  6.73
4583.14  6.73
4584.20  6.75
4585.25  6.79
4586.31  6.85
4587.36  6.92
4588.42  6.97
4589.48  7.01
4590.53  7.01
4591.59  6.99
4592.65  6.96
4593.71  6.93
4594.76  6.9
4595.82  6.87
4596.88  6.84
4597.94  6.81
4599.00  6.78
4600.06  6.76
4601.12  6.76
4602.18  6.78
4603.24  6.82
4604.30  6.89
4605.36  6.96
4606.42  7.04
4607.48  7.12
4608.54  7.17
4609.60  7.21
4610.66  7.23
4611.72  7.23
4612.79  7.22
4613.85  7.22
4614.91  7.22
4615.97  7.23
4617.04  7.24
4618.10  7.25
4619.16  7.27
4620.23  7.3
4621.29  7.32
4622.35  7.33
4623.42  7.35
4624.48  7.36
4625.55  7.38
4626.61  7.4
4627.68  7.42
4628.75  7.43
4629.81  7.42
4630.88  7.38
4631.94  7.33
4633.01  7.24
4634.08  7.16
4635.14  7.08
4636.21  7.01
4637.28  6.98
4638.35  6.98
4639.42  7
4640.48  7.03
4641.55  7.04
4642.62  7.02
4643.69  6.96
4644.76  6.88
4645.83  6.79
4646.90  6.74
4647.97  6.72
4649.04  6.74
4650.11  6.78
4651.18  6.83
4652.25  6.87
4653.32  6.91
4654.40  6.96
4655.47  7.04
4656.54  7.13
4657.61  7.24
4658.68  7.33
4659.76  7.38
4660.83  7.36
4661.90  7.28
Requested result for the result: 0.8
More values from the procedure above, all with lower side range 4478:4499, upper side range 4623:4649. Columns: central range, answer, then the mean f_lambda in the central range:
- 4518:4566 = 1.1 AA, 6.53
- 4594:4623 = -0.3 AA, 7.07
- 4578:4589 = 0.1 AA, 6.83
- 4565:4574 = -0.4 AA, 7.1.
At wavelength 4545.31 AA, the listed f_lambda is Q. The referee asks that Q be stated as 6.59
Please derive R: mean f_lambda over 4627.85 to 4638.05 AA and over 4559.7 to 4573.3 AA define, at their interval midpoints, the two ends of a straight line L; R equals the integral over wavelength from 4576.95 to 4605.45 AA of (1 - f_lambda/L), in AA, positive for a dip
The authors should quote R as 1.2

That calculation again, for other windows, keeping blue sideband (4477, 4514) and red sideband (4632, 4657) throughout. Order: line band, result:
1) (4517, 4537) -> 1.7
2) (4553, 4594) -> -1.1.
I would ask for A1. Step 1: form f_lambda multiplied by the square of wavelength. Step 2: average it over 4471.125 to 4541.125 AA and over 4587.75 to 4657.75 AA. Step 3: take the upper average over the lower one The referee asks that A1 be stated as 1.14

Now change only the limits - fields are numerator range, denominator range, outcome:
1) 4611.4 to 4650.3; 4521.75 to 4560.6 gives 1.16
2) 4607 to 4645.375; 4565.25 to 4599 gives 1.06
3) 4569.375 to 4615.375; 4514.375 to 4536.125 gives 1.15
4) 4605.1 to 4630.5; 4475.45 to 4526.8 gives 1.15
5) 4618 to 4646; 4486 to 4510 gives 1.14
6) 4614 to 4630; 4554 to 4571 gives 1.06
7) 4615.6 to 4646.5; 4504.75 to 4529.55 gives 1.12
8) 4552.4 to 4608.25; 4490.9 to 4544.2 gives 1.10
